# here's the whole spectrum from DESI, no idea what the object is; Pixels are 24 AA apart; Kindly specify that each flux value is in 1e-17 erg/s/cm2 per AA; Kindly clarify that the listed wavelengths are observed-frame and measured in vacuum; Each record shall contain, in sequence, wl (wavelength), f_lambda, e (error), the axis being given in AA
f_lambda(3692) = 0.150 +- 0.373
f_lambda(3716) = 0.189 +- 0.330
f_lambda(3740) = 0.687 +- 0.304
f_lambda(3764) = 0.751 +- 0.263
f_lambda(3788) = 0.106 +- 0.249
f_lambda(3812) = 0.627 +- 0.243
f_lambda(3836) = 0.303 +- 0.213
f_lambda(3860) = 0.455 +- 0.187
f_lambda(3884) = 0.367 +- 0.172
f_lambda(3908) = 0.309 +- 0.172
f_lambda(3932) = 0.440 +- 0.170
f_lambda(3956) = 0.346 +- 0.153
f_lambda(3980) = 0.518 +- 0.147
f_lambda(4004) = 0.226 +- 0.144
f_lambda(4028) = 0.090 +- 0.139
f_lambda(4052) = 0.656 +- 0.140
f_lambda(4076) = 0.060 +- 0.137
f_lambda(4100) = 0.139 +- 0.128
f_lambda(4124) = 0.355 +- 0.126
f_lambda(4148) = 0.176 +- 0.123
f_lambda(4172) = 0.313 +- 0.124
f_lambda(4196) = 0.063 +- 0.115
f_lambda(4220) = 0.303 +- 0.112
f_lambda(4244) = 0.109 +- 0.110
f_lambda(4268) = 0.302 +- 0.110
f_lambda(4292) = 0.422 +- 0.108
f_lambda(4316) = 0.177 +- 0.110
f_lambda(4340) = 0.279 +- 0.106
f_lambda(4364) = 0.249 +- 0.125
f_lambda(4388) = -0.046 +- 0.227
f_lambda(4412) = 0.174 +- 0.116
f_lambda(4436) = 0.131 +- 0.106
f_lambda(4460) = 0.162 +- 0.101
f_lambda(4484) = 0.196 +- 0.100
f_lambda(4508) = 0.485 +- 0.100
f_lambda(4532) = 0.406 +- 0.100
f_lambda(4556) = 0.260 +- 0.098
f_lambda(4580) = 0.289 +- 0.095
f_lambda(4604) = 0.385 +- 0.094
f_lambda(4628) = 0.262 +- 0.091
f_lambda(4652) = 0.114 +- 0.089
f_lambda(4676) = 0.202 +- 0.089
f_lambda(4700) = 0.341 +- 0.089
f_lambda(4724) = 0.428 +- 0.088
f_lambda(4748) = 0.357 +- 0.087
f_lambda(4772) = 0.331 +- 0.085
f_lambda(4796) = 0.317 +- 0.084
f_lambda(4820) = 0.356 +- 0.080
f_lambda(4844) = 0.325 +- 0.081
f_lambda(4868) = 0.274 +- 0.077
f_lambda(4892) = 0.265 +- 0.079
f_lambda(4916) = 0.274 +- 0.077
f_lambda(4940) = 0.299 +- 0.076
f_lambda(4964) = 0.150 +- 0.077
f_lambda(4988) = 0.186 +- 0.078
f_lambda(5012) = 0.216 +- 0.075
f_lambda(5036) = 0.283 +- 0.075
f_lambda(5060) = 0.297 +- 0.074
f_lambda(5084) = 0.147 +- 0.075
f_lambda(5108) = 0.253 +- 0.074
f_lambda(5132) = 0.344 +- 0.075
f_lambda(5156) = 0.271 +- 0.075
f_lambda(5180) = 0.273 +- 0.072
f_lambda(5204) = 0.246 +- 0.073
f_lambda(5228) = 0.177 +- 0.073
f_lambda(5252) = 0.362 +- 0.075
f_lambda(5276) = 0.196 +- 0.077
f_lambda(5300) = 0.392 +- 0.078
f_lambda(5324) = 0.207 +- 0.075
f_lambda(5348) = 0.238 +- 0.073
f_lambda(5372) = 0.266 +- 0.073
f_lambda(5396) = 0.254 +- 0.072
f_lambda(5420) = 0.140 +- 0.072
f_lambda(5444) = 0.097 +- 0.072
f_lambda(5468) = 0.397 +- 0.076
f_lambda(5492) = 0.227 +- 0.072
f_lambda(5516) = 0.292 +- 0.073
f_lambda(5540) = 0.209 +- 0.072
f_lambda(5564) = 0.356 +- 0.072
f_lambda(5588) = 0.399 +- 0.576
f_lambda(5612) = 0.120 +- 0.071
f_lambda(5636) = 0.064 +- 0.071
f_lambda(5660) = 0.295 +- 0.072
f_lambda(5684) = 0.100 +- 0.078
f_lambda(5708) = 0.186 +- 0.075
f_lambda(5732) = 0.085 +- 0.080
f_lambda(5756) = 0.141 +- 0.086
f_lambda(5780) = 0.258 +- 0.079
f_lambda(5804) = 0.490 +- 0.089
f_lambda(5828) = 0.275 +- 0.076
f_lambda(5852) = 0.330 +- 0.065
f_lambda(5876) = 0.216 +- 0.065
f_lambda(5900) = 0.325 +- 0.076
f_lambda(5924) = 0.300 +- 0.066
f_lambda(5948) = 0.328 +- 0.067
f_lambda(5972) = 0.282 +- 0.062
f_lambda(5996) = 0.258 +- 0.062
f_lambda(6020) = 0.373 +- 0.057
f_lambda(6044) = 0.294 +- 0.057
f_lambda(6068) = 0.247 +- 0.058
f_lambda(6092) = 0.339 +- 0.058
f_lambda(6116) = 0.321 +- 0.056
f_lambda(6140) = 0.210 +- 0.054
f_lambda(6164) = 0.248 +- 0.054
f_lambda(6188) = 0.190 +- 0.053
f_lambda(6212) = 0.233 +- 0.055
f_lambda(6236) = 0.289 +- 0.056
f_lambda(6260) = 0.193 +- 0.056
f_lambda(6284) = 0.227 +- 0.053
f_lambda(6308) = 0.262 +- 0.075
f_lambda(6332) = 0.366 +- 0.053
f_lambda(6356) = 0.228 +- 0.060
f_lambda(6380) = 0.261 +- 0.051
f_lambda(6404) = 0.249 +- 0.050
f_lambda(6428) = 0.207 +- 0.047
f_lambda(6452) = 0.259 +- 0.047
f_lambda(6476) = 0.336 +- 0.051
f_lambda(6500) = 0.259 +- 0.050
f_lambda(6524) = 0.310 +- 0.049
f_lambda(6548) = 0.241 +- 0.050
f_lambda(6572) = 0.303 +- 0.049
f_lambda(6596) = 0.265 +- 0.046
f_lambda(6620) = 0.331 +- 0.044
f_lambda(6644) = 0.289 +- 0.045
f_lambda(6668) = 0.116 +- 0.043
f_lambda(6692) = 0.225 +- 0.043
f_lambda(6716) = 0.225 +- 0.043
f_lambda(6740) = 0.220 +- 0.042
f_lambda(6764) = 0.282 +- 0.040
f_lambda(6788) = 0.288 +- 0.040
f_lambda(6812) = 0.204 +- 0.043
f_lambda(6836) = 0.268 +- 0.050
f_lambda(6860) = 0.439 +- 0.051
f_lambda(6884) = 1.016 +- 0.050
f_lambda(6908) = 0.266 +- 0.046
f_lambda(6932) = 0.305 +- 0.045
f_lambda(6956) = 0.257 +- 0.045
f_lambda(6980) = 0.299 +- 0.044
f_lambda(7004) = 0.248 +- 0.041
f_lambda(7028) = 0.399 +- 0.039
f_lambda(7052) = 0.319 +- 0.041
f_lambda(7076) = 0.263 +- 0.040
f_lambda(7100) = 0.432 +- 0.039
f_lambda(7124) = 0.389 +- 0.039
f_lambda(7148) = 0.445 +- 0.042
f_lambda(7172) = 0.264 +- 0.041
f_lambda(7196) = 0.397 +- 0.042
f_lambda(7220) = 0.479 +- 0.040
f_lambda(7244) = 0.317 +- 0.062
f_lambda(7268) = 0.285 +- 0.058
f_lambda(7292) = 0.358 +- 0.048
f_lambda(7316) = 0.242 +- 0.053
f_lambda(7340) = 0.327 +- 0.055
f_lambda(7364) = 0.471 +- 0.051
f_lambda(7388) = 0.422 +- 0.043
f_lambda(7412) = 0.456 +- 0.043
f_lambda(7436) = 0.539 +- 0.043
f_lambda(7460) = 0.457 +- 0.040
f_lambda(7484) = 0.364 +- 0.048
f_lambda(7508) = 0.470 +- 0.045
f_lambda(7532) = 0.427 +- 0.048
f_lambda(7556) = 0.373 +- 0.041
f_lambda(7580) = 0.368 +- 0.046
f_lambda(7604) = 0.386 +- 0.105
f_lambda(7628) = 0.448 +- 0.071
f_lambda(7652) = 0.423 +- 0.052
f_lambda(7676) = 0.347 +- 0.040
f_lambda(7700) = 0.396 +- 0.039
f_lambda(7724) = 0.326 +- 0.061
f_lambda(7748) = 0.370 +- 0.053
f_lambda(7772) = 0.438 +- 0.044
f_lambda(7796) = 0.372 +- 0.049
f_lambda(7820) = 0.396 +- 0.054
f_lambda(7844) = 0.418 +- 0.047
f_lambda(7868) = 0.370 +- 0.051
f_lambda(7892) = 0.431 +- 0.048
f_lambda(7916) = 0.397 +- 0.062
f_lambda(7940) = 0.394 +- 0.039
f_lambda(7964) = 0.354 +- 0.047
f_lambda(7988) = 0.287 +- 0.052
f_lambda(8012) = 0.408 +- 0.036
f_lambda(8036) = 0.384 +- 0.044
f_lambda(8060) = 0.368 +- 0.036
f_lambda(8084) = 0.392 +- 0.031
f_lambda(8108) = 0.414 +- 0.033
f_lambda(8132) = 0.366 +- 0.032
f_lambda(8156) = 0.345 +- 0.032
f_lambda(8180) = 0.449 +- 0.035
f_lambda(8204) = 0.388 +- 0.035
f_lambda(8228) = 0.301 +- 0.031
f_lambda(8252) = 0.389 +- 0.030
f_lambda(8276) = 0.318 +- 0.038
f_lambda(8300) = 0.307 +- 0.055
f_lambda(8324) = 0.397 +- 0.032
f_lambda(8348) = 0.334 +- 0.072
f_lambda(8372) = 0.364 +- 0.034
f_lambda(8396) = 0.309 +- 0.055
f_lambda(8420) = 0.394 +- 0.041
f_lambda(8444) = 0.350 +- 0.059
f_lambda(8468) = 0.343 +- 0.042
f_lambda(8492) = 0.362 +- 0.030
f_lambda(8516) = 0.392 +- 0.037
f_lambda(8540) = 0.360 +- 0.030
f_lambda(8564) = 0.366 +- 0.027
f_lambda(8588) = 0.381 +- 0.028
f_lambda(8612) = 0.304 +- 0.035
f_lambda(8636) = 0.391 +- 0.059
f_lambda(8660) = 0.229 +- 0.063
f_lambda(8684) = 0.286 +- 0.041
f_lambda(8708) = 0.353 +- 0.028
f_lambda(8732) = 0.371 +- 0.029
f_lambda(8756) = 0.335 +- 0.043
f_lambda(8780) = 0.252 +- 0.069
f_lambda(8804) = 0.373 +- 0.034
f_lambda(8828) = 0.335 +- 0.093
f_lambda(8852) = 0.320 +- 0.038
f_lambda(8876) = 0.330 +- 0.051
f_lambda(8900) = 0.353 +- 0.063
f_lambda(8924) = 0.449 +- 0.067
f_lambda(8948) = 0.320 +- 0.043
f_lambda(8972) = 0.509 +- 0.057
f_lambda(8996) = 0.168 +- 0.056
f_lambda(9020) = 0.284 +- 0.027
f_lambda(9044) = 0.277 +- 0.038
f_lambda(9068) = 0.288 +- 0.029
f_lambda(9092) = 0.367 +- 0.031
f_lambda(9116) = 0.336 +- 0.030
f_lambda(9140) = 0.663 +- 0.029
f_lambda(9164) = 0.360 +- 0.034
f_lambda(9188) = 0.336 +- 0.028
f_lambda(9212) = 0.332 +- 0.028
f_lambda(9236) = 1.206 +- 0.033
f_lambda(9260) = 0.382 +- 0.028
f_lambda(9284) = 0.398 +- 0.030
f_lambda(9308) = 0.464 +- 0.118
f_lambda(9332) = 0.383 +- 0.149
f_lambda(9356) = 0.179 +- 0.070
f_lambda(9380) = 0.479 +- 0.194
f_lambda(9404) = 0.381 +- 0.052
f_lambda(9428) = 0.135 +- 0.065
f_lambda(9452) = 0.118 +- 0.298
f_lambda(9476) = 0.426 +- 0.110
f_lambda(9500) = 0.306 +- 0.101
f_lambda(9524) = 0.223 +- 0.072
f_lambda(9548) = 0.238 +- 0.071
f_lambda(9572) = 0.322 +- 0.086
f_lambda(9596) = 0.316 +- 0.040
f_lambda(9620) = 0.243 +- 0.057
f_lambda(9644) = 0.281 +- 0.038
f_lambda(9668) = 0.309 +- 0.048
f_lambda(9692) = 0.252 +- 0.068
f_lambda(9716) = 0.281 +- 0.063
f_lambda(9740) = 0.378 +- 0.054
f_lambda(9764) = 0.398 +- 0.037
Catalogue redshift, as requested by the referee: 0.84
